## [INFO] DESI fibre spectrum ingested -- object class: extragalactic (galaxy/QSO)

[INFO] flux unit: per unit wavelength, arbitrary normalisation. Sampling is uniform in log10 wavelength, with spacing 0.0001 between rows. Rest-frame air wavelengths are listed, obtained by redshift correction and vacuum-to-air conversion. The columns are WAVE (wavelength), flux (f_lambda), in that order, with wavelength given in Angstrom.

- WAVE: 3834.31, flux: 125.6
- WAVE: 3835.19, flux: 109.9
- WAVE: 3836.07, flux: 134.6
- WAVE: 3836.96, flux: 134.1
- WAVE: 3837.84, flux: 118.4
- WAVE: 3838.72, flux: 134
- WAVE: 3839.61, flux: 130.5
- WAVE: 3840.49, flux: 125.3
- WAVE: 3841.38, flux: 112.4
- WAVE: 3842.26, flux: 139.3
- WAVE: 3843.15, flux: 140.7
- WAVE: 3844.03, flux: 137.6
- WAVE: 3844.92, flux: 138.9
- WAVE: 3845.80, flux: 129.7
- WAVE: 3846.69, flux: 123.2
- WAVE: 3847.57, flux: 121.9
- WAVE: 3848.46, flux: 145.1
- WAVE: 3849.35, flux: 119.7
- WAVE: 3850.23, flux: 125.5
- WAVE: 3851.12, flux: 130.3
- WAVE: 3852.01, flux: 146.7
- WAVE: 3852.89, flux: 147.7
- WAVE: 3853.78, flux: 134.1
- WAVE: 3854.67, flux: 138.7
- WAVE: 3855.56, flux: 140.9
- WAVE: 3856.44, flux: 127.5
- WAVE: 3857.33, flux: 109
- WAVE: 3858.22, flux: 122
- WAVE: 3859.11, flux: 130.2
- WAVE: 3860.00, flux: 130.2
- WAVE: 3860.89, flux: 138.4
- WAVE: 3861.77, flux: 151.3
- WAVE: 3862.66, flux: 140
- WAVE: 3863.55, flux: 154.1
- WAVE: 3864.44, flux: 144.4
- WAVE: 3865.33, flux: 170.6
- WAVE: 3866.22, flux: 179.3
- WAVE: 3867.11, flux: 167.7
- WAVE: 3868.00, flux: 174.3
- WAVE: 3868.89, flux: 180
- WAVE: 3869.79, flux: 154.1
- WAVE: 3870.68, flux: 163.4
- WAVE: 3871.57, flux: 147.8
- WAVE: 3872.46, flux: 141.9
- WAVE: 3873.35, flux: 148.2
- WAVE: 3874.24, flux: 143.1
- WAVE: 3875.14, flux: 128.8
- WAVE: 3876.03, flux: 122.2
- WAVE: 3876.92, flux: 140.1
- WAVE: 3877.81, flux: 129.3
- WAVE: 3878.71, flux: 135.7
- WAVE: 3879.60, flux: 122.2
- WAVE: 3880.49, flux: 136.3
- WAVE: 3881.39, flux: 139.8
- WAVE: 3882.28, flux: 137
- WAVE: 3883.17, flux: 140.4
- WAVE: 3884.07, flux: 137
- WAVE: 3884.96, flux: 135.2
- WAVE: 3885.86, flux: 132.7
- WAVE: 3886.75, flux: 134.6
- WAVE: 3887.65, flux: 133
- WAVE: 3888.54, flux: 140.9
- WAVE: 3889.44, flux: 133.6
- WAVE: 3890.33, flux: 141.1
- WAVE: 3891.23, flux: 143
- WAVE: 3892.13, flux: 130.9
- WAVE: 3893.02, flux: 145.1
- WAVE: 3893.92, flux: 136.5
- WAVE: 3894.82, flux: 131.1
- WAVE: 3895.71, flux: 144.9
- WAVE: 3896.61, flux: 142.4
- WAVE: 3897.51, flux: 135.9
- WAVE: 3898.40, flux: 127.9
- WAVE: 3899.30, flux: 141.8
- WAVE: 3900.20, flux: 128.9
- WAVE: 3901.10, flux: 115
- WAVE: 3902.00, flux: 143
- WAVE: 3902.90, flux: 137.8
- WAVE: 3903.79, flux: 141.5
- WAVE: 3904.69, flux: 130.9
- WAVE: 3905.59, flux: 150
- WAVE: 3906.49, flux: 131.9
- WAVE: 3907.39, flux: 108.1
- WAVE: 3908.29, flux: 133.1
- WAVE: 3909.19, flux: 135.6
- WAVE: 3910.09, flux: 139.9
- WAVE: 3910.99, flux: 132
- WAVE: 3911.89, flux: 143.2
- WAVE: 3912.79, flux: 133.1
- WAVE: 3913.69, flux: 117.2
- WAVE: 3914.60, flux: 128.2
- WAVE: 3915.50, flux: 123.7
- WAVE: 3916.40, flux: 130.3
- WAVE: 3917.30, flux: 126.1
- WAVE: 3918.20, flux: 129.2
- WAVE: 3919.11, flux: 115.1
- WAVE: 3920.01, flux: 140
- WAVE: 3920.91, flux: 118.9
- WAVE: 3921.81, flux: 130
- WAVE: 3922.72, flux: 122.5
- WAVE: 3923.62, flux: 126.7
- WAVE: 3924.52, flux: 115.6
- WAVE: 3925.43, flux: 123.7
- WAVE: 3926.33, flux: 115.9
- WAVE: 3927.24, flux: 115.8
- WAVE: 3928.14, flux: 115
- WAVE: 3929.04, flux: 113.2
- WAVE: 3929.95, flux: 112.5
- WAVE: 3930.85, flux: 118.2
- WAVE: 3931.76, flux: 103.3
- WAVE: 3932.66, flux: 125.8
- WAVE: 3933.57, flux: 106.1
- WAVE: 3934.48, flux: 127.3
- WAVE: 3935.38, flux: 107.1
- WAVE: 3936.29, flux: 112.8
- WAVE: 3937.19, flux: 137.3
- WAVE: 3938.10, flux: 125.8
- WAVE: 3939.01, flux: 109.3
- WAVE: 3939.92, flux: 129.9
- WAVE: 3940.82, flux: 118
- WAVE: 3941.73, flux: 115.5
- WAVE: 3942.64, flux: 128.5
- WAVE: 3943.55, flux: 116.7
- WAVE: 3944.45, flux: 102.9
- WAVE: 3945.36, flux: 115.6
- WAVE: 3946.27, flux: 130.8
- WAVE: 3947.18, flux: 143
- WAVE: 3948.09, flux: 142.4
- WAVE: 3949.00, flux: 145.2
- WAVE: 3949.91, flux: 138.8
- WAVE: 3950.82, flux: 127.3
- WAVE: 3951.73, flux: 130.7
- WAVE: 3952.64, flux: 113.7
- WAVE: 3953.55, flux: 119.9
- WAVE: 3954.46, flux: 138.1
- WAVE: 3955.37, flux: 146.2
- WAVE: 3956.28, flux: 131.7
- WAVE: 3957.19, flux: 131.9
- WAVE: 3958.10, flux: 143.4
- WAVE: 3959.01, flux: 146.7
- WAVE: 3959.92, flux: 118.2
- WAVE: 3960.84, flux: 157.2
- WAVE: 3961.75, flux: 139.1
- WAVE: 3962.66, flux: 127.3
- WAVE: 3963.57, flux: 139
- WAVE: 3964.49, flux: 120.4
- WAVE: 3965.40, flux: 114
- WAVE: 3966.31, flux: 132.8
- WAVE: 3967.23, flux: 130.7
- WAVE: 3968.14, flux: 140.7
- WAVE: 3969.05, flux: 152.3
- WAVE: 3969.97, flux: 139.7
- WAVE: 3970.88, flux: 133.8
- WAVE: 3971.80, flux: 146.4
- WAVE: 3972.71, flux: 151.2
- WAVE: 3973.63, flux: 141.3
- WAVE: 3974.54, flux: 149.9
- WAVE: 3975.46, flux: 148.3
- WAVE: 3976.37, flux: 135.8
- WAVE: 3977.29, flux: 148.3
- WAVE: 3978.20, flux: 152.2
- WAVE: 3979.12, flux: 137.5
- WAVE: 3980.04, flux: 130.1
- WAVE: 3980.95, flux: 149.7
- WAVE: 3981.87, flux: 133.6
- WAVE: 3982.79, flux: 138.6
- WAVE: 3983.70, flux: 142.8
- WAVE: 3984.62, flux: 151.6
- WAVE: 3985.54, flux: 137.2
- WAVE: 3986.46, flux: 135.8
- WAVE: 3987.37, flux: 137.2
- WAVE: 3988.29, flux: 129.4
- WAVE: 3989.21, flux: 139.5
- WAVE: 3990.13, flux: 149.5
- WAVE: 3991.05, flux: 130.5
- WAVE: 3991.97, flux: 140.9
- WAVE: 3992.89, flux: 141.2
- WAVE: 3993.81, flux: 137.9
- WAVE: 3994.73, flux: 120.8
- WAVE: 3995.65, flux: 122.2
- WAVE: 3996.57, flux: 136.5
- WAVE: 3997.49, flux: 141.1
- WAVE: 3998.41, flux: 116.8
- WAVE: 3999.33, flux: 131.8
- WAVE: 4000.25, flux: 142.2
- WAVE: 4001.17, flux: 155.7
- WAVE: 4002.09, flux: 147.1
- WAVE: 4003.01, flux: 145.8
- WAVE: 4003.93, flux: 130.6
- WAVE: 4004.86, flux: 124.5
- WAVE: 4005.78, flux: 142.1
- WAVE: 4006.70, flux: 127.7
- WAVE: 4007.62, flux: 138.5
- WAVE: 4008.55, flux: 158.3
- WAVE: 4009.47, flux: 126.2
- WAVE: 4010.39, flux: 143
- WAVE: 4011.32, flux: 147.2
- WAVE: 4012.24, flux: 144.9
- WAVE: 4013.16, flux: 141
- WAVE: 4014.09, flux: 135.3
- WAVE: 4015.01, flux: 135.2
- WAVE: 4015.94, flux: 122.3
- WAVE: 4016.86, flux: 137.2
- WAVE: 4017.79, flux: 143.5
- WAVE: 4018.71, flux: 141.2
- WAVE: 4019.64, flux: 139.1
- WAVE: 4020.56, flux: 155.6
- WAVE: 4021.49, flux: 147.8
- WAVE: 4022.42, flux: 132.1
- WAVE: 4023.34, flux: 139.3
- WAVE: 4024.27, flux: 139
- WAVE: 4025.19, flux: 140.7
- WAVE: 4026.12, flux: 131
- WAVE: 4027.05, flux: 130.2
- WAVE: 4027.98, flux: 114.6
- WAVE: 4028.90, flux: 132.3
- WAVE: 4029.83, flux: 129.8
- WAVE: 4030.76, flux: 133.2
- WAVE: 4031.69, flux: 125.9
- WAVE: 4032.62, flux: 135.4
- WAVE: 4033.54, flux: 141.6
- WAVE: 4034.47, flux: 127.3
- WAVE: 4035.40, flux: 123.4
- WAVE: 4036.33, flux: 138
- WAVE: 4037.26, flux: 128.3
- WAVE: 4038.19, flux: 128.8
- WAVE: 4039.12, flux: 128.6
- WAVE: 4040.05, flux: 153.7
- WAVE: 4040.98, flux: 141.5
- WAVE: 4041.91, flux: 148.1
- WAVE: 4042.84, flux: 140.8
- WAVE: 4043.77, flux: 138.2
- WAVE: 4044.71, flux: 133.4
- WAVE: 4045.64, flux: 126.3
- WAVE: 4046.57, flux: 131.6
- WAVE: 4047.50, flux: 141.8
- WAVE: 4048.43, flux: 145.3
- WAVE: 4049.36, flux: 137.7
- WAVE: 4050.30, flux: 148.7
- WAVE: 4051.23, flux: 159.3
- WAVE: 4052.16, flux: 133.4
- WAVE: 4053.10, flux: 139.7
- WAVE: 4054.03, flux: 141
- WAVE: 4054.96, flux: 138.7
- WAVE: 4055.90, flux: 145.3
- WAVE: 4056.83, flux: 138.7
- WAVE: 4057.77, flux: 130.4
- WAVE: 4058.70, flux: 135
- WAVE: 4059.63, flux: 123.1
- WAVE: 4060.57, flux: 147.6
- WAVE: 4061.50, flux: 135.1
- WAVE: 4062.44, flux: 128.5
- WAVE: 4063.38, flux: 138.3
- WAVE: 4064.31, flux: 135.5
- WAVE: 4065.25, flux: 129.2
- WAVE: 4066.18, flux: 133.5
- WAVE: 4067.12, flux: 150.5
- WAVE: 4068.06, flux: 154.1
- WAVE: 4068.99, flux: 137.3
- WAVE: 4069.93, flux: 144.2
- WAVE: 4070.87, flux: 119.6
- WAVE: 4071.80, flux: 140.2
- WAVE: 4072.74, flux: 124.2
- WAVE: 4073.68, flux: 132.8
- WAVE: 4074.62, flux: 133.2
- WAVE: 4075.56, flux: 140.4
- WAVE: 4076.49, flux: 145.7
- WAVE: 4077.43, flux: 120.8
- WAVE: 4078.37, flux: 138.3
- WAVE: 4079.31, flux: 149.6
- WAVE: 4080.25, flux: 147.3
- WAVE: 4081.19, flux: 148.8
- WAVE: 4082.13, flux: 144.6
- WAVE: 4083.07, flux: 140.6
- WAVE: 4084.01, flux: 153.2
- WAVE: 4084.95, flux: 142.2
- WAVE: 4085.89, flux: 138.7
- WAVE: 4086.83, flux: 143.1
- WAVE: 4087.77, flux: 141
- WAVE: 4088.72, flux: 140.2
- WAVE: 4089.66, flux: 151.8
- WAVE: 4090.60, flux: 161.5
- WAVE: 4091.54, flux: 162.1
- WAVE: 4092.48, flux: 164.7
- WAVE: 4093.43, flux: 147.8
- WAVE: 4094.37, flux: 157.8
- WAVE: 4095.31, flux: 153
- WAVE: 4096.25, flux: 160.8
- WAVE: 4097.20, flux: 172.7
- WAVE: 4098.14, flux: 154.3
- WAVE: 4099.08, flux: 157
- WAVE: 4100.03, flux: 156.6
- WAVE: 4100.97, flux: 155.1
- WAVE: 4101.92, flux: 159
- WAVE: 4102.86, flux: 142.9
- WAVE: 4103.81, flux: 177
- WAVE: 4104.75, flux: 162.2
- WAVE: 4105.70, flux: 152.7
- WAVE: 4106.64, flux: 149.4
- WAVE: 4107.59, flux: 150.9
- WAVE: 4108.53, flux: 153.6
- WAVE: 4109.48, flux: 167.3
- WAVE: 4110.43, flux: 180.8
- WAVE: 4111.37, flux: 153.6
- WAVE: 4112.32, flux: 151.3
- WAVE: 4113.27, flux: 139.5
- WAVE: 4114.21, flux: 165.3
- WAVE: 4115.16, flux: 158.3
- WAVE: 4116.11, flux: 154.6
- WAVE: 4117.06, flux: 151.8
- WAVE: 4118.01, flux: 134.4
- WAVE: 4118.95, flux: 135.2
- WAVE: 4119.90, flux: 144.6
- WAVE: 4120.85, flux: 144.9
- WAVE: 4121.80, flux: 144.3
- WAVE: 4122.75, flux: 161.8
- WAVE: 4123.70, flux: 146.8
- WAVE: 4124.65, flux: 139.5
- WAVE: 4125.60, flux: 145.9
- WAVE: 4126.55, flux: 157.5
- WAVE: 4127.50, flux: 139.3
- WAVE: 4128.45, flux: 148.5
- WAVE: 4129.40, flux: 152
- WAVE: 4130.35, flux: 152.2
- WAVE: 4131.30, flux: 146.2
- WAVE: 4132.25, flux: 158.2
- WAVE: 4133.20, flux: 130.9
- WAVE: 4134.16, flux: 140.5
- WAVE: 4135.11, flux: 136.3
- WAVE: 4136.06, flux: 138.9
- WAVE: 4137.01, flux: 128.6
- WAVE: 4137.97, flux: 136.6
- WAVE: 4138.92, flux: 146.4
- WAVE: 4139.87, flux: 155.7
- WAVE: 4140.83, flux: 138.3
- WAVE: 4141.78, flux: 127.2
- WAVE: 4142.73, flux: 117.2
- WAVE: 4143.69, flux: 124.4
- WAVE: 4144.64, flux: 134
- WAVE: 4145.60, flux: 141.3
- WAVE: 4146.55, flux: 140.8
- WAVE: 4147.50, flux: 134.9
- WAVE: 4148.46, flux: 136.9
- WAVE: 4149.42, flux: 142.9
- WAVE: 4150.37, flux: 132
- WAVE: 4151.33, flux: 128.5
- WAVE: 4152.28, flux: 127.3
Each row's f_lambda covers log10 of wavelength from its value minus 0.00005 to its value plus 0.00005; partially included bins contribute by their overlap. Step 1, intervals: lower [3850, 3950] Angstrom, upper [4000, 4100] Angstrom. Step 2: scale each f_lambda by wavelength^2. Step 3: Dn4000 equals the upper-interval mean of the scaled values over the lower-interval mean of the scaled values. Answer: 1.1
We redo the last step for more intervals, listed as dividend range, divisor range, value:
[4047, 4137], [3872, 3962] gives 1.23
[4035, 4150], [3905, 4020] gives 1.16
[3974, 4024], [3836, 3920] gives 1.08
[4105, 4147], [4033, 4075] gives 1.10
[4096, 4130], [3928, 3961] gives 1.33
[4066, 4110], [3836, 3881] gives 1.20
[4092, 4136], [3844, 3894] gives 1.23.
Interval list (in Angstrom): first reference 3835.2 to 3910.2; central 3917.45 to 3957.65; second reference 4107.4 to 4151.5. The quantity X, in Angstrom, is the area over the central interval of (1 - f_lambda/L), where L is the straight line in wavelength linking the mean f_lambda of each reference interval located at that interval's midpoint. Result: 4.54 Angstrom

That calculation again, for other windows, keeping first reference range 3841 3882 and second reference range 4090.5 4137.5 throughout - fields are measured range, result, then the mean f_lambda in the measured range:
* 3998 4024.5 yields 1.5 Angstrom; 139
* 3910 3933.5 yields 3.3 Angstrom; 123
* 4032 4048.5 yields 1.4 Angstrom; 136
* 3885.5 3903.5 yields 0.7 Angstrom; 136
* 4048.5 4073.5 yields 1.9 Angstrom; 138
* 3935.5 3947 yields 1.9 Angstrom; 120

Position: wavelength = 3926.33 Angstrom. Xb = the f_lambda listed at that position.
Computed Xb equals 115.9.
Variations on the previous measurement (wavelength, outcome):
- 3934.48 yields 127.3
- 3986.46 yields 135.8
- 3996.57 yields 136.5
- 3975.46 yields 148.3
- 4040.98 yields 141.5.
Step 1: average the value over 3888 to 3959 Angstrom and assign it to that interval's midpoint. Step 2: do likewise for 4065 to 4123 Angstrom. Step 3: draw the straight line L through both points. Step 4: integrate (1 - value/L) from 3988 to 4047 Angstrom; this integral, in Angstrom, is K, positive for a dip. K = 1.4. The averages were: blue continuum 128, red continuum 149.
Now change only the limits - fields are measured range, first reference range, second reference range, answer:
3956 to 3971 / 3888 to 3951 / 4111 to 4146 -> -0.5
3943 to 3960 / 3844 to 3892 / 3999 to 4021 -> 1.1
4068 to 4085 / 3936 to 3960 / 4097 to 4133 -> 0.9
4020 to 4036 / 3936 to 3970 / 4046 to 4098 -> 0.5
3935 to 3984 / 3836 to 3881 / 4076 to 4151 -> 3.1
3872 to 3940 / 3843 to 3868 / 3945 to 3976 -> 4.0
